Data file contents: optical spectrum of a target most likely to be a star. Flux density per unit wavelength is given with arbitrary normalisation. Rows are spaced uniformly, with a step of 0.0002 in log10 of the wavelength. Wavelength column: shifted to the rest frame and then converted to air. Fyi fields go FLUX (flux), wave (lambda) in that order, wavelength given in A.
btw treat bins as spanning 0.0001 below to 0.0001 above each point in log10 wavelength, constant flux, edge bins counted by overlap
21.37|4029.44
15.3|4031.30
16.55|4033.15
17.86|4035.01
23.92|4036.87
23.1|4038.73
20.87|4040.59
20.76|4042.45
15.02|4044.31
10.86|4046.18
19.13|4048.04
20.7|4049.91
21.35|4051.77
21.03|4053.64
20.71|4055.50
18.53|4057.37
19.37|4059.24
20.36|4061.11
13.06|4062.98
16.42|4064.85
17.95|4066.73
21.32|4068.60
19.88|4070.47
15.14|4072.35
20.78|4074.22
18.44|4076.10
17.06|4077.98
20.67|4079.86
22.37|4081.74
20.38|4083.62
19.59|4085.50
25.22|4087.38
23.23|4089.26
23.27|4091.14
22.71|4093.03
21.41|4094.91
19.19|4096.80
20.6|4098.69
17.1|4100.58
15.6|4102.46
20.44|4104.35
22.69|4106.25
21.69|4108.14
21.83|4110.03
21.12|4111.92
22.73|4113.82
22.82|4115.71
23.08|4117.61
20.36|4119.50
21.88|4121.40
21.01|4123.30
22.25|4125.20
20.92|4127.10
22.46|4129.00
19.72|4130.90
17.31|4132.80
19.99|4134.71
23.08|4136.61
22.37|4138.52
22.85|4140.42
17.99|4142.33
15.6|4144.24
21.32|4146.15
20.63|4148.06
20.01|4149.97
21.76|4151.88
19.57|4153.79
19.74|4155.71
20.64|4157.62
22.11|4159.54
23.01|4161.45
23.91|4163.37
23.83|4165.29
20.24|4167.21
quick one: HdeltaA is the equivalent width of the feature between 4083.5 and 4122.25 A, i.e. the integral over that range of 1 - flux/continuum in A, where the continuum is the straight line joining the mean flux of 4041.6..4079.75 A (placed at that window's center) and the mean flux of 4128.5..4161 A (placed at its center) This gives -3.72 A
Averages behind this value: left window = 18.4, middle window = 21.3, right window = 20.4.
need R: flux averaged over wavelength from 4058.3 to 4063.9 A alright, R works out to 17.6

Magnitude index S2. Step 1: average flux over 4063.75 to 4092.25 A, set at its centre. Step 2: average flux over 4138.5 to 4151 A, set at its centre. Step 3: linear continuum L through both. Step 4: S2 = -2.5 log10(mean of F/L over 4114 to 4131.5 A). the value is -0.09 mag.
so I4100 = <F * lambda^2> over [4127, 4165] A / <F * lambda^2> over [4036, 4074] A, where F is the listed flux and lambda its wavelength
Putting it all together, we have 1.14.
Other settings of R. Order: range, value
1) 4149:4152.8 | 20.9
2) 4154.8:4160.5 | 20.9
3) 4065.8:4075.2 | 19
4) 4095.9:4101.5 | 19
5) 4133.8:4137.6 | 21.6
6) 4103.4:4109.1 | 21.6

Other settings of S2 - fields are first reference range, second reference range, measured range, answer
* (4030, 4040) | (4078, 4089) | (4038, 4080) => 0.09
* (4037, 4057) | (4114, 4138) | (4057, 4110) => 0.03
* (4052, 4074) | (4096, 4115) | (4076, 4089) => -0.07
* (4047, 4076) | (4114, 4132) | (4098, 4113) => 0.04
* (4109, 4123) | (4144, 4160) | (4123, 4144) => 0.02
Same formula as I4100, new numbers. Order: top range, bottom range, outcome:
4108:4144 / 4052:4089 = 1.12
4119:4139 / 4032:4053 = 1.15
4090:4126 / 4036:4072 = 1.14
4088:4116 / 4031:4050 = 1.17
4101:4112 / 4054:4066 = 1.14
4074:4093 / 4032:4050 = 1.15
